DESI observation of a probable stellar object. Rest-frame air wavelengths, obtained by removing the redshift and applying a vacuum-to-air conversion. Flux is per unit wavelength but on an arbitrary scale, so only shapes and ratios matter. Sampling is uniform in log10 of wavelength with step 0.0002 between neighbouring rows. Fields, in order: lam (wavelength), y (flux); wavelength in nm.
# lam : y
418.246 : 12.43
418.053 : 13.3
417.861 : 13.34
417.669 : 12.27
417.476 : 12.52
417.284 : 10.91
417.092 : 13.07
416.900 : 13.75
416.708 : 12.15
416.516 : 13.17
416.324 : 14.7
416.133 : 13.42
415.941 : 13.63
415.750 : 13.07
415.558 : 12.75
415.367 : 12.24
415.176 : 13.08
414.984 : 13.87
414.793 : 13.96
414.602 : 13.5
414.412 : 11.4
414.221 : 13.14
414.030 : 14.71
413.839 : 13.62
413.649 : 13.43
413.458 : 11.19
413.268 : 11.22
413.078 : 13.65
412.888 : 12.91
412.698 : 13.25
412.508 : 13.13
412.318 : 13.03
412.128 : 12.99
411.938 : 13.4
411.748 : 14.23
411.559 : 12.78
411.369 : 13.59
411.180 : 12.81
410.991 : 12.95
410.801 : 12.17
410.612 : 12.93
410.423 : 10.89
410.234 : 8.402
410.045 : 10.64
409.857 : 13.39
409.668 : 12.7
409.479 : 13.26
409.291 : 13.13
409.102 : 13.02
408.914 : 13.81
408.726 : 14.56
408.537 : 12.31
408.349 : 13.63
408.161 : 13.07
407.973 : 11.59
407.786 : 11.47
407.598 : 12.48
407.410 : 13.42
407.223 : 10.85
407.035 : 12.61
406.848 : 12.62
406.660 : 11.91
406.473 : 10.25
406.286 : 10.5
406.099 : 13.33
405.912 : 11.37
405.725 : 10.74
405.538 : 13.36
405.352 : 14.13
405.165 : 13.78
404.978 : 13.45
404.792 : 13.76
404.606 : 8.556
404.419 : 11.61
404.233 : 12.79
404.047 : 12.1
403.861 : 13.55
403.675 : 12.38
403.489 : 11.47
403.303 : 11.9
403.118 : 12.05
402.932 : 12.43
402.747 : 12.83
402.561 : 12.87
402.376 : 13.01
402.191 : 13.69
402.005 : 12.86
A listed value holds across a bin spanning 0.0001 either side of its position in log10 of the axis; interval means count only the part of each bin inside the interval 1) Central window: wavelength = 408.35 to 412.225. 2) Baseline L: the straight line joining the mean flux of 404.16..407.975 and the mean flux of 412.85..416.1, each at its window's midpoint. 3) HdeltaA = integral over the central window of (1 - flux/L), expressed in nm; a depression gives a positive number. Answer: -0.04 nm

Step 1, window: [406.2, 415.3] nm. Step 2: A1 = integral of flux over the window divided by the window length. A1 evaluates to 12.7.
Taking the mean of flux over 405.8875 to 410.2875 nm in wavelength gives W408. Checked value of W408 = 12.3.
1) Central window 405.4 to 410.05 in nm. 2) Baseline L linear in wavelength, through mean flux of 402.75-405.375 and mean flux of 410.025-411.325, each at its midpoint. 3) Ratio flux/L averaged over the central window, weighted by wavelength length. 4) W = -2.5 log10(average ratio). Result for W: -0.04 mag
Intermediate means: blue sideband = 12.4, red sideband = 11.7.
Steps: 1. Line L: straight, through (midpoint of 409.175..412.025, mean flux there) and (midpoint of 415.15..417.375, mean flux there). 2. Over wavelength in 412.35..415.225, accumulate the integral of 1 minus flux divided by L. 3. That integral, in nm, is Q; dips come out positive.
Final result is -0.07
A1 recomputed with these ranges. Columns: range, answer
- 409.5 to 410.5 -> 11.4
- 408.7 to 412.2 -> 12.7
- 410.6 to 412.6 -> 13.1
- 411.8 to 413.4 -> 12.9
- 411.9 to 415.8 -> 13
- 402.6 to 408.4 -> 12.3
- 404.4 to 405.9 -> 12.4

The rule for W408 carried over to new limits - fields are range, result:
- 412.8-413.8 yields 12.6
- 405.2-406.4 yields 12.3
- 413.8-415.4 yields 13.3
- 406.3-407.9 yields 11.9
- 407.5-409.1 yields 12.9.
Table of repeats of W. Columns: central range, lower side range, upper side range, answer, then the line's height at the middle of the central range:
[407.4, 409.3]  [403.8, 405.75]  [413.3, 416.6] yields -0.01 mag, 12.8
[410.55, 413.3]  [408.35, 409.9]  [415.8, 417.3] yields 0.02 mag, 13.3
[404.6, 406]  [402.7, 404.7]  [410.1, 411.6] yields -0.06 mag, 12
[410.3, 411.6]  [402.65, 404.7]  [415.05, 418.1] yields 0.00 mag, 12.5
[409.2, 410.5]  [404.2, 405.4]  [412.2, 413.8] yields 0.08 mag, 12.7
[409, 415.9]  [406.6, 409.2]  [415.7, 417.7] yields 0.00 mag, 12.8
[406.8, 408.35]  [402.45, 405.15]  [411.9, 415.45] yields 0.02 mag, 12.6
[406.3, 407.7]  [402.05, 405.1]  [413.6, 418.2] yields 0.06 mag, 12.6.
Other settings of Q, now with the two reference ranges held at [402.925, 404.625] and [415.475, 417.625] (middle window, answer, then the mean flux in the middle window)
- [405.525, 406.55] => 0.06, 11.5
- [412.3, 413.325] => -0.02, 12.9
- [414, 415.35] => -0.04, 13.2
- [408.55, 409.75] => -0.09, 13.3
